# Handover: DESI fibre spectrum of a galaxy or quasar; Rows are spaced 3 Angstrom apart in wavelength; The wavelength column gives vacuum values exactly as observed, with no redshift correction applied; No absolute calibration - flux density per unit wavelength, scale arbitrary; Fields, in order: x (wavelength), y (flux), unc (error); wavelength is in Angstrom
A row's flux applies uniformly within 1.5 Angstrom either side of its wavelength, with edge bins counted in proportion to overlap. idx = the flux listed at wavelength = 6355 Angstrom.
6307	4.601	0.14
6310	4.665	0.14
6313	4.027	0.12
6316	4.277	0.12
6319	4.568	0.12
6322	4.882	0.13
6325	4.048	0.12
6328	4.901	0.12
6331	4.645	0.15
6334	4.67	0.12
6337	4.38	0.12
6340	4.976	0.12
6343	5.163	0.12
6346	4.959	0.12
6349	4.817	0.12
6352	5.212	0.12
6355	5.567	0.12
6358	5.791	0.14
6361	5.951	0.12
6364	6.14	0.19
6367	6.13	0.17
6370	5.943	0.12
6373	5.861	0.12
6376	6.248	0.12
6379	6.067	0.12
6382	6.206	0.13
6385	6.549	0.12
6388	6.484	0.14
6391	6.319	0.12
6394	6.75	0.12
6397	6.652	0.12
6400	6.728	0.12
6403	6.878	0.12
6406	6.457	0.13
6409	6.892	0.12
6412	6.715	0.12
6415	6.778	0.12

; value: 5.567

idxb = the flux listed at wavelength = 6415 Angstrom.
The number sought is 6.778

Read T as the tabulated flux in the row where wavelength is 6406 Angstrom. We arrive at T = 6.457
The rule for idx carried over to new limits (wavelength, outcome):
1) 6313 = 4.027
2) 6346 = 4.959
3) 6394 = 6.75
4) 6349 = 4.817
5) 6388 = 6.484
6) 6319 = 4.568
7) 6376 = 6.248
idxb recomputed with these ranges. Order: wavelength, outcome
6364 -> 6.14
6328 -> 4.901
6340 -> 4.976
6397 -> 6.652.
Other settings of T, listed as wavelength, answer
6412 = 6.715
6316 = 4.277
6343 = 5.163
